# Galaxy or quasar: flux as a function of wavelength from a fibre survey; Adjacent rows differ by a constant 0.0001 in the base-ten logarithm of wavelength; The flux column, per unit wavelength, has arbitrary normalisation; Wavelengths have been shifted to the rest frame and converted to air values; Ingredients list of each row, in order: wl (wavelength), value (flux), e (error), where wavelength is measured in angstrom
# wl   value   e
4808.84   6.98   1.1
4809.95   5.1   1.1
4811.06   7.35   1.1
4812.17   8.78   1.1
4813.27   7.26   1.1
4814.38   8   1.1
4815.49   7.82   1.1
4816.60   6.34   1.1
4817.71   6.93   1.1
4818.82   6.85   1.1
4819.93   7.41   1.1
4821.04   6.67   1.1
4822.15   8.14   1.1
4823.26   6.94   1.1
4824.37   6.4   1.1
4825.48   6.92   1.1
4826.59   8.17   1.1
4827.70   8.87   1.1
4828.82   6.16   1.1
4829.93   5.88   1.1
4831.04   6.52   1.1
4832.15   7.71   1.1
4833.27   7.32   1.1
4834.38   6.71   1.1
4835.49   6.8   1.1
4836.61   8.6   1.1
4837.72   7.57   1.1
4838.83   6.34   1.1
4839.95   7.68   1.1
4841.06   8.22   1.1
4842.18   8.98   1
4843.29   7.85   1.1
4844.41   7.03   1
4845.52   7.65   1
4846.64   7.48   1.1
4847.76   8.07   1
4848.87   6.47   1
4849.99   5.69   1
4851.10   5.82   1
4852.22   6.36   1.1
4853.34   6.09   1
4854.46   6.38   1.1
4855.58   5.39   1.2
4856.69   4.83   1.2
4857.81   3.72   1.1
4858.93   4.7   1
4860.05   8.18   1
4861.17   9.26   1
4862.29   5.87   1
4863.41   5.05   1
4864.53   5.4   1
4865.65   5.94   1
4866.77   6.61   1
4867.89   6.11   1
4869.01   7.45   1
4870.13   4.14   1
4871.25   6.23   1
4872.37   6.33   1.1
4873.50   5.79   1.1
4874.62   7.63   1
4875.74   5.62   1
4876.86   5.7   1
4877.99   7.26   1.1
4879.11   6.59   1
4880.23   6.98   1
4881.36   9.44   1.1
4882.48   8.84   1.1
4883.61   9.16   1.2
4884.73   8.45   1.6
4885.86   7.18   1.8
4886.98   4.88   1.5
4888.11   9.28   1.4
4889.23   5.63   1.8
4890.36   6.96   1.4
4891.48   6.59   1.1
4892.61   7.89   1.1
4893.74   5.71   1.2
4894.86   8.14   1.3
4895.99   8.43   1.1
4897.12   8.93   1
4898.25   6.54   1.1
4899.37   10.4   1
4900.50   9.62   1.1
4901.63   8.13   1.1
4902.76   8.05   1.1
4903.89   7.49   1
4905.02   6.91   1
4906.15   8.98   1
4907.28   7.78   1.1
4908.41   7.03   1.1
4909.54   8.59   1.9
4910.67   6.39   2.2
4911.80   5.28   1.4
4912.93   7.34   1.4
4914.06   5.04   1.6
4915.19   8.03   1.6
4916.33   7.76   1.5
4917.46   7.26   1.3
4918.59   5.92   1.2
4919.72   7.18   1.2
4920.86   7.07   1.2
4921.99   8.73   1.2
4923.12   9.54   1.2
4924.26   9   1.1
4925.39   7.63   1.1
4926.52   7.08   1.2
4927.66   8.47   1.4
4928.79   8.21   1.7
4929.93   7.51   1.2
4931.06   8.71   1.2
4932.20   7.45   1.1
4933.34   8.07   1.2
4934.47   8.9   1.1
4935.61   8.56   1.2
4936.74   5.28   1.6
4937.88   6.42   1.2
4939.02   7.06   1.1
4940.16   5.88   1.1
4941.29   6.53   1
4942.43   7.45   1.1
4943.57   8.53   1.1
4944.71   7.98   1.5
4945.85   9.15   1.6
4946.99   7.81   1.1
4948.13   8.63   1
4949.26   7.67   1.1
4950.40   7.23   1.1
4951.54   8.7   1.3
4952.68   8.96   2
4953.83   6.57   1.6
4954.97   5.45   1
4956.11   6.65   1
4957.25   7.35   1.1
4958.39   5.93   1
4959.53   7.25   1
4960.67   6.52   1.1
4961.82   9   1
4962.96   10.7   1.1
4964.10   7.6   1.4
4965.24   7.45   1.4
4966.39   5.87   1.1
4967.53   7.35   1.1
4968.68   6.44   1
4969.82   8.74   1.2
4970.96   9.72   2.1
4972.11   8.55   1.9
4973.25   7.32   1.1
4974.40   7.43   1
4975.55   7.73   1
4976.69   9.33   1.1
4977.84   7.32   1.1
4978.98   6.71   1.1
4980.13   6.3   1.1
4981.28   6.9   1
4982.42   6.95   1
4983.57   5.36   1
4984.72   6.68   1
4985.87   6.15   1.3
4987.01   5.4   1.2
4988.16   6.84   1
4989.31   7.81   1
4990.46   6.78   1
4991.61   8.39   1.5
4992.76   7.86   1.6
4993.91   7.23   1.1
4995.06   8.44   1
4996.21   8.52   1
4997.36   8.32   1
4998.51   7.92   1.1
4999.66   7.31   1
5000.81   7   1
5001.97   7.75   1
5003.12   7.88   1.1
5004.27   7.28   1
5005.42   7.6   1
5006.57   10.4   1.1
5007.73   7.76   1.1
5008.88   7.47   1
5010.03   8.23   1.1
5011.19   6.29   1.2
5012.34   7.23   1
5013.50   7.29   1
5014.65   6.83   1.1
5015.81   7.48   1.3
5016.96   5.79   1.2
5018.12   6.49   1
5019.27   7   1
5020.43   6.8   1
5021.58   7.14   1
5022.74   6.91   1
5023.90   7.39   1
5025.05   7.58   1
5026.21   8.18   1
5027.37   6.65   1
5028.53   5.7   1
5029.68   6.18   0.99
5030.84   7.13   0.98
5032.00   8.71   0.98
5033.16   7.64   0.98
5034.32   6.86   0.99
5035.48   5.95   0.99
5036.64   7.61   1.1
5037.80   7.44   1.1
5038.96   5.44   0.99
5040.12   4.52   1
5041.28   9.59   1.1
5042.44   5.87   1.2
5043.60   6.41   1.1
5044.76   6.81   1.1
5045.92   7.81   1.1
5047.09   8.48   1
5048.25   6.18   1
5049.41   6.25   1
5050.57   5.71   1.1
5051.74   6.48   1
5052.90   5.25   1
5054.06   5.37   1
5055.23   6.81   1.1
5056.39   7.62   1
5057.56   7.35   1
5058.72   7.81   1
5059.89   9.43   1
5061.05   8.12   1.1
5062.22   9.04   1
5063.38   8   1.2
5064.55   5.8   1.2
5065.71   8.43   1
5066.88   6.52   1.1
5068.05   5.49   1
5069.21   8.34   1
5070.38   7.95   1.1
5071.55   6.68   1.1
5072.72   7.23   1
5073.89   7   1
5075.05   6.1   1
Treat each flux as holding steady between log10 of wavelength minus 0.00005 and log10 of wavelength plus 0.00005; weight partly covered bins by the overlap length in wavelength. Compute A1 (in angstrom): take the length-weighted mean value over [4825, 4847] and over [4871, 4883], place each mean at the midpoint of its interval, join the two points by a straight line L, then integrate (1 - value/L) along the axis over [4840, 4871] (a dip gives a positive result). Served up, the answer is 3.11 angstrom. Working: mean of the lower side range 7.42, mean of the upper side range 6.96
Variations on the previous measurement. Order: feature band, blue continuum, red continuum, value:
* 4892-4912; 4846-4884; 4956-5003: -3.1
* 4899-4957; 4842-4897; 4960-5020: -4.3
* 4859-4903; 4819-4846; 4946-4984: 1.5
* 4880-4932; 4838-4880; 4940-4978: -4.8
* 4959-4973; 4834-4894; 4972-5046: -1.6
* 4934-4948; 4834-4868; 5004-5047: -1.2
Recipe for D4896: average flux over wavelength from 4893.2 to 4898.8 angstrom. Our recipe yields 7.56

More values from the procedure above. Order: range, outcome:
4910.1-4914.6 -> 6.03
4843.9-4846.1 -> 7.35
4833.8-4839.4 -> 7.21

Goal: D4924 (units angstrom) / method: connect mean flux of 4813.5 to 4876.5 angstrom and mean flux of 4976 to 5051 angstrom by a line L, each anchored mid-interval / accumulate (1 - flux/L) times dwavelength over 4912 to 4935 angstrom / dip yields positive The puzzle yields -2.5 angstrom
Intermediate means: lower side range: 6.77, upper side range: 7.16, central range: 7.71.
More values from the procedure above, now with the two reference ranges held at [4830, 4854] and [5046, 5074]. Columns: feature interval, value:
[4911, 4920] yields 0.57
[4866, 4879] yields 1.62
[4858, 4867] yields 1.13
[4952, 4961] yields 0.36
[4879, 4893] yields -0.78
